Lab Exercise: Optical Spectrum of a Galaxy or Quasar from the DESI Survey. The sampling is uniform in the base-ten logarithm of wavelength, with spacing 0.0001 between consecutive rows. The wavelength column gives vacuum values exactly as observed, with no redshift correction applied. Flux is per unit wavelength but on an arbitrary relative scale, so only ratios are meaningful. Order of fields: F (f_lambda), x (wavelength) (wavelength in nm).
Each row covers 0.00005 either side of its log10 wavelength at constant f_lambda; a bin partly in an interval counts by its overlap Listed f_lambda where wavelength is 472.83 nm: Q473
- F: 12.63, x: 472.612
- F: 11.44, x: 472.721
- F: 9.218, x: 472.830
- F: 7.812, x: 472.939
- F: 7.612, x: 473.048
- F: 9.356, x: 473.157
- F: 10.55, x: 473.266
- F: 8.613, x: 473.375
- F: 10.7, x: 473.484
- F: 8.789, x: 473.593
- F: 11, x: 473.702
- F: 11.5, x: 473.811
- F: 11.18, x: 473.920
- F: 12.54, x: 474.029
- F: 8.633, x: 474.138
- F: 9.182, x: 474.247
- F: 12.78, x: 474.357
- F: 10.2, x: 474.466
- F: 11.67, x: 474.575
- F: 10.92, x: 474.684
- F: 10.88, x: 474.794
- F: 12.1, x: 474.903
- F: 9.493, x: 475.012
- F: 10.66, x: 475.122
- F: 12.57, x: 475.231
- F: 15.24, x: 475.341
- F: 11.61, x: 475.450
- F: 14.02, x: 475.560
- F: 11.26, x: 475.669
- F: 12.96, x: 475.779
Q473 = 9.218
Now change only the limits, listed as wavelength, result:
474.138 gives 8.633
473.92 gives 11.18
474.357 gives 12.78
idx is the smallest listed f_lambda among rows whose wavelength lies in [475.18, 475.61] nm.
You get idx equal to 11.61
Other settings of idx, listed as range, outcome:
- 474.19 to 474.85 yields 9.182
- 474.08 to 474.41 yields 8.633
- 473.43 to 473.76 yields 8.789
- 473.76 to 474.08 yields 11.18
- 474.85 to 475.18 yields 9.493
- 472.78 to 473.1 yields 7.612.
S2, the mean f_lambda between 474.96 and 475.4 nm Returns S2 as 12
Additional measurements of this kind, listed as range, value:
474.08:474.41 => 10.2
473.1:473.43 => 9.49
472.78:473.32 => 8.9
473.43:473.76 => 10.2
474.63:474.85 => 10.9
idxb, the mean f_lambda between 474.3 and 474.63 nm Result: 11.5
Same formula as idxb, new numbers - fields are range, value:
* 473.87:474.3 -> 10.4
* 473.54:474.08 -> 11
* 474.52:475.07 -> 11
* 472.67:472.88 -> 10.3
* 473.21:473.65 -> 9.67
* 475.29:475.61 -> 13.6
